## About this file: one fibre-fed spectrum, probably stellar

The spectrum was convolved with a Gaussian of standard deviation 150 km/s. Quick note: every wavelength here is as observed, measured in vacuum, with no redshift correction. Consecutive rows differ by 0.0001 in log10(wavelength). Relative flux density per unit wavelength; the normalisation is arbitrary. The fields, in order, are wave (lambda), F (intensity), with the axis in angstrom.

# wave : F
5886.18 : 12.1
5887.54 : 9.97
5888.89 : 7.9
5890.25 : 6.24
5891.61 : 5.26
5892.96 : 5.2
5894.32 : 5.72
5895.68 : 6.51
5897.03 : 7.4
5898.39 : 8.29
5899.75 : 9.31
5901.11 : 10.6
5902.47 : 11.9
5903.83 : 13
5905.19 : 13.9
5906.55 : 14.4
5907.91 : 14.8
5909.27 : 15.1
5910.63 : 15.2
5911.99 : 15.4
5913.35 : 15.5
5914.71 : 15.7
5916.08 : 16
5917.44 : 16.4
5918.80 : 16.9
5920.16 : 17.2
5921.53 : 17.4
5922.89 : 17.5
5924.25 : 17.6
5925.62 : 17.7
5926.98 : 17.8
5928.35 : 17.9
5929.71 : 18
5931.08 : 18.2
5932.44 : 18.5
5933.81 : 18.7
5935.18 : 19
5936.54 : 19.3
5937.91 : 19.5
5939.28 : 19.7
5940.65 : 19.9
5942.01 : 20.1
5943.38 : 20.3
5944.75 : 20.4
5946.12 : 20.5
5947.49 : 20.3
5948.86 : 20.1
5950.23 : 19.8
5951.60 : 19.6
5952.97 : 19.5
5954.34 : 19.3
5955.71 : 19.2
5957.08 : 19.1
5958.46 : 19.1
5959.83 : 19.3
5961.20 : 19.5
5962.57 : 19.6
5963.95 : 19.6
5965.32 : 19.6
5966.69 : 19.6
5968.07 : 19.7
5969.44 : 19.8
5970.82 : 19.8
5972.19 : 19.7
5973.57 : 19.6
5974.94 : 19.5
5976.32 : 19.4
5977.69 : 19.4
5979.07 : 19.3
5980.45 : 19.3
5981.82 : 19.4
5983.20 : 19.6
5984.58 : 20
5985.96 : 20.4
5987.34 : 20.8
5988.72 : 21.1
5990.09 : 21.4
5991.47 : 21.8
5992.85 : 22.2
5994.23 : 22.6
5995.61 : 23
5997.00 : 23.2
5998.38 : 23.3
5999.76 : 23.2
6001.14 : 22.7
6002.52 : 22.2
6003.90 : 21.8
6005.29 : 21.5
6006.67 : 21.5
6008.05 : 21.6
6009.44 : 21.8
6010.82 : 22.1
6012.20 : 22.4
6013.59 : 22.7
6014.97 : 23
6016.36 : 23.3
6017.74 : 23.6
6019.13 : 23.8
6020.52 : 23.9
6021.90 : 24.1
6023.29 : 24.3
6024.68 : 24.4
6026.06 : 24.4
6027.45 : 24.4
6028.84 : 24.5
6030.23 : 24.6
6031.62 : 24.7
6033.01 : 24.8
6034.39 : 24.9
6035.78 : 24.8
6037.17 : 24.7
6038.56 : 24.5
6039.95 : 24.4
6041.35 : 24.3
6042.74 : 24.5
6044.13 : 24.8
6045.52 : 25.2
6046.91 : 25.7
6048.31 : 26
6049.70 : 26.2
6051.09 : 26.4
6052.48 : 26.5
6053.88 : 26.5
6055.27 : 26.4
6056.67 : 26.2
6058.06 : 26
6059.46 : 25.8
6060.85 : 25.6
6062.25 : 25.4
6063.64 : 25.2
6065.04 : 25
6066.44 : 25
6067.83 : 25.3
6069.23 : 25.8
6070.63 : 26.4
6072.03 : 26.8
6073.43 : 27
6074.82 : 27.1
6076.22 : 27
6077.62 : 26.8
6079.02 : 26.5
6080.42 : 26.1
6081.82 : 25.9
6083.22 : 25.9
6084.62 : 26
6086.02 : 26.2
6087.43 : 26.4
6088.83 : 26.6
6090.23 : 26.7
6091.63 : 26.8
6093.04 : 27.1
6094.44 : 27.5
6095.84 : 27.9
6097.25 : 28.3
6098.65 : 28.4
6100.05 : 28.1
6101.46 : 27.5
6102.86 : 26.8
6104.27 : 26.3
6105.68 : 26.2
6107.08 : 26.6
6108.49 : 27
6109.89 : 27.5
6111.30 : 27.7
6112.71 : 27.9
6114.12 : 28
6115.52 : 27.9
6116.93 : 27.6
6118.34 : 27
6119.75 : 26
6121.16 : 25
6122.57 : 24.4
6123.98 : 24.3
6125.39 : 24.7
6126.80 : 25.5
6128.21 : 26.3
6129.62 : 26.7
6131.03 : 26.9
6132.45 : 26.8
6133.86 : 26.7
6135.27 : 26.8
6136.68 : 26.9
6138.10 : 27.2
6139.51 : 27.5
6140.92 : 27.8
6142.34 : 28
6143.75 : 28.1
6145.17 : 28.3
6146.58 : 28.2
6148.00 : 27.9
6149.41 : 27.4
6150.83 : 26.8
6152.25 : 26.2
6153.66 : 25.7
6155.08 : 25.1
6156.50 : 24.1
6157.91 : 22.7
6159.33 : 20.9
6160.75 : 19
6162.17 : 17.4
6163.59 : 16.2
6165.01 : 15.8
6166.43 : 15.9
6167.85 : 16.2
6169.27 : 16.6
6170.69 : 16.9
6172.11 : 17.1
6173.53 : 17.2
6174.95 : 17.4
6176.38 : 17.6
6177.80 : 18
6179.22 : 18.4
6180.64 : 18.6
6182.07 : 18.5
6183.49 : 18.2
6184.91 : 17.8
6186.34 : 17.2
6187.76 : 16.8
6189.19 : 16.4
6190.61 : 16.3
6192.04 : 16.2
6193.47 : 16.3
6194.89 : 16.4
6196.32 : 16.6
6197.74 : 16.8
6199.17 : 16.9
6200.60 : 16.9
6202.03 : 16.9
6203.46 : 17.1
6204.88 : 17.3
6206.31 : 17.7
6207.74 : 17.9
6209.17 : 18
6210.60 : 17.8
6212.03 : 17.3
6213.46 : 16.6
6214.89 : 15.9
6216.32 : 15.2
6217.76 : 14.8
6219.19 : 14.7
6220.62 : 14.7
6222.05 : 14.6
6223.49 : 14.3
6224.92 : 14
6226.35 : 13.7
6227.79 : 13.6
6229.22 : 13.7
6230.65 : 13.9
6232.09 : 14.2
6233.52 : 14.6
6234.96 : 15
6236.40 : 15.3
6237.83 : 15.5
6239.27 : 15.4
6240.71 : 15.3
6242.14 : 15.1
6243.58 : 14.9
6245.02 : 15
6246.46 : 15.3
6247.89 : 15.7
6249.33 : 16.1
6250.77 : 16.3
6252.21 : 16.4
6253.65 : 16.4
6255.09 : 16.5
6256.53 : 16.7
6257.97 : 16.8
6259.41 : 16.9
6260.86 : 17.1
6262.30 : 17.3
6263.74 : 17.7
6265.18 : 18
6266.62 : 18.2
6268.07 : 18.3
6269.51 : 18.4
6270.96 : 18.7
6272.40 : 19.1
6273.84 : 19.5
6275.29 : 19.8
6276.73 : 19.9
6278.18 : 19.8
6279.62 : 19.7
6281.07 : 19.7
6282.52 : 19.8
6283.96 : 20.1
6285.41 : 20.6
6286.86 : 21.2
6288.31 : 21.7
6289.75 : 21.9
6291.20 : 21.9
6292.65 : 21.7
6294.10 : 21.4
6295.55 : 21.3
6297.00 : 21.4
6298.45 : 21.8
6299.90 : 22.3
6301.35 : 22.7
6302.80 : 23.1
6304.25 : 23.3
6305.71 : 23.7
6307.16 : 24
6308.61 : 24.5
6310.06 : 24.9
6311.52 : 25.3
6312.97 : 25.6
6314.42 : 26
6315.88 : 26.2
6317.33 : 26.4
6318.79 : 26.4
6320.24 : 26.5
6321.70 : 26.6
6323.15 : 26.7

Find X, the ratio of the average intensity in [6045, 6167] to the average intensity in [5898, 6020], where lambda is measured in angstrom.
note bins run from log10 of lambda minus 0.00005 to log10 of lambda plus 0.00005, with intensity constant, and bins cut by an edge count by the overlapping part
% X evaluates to 1.4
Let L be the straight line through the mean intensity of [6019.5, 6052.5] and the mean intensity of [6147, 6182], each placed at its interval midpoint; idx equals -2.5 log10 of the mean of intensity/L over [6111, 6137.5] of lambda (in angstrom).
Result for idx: -0.22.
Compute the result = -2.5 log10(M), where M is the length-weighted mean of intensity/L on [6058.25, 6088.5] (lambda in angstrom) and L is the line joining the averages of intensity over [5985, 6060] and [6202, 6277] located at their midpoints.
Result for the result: -0.18 mag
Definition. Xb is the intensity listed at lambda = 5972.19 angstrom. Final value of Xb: 19.7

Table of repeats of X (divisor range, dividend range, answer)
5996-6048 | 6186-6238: 0.67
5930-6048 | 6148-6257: 0.80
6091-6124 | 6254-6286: 0.69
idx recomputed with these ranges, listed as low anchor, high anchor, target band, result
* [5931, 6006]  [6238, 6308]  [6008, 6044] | -0.19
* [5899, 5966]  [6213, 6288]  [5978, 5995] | -0.18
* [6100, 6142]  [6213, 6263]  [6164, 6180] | 0.27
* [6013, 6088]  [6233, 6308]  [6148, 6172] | 0.06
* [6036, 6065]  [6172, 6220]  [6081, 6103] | -0.17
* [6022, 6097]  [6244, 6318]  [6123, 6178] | 0.01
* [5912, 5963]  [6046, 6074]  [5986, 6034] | 0.00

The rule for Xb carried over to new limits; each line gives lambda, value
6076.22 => 27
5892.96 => 5.2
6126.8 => 25.5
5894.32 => 5.72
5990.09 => 21.4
